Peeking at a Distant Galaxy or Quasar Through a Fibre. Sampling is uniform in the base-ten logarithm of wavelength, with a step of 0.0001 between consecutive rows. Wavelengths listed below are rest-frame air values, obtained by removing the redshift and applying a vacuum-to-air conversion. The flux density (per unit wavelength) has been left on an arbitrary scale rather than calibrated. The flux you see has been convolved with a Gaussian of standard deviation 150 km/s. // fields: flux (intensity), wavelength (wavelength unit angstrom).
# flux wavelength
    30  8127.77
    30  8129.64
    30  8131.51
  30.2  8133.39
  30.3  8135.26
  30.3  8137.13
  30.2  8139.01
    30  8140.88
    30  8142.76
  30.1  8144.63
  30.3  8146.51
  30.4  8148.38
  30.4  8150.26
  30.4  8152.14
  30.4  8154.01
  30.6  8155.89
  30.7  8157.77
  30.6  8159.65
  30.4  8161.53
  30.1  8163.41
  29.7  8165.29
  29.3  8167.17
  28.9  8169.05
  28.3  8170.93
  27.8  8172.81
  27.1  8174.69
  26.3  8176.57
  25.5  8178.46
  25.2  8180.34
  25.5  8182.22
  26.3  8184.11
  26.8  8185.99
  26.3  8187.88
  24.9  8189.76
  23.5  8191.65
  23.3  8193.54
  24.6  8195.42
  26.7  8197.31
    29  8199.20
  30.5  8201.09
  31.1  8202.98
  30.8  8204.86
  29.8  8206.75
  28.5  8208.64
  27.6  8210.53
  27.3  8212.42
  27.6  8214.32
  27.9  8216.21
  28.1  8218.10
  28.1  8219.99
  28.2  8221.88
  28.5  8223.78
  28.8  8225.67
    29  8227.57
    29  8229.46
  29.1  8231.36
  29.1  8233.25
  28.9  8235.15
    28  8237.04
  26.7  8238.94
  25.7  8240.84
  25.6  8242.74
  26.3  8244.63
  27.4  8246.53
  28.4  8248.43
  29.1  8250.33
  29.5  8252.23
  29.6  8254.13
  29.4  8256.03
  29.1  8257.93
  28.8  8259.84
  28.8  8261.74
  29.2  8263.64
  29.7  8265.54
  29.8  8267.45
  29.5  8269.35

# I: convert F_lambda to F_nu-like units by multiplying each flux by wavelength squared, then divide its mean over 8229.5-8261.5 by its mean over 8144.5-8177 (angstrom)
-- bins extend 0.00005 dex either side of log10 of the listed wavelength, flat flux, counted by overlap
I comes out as 0.97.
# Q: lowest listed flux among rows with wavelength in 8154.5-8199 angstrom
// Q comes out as 23.3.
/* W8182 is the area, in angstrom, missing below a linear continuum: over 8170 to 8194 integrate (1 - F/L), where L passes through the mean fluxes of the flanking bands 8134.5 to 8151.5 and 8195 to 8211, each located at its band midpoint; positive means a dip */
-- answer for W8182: 2.8 angstrom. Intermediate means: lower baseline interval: 30.2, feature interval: 26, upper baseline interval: 28.9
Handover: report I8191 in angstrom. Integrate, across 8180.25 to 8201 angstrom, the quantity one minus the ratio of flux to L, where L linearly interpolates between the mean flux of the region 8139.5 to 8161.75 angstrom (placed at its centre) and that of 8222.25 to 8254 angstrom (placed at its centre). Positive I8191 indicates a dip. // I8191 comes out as 2.4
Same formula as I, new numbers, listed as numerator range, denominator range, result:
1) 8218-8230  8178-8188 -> 1.11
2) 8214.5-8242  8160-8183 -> 1.02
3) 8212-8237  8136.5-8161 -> 0.96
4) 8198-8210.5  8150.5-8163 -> 0.99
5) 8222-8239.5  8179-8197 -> 1.15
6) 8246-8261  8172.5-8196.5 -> 1.15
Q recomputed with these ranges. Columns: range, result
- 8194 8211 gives 24.6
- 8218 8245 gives 25.6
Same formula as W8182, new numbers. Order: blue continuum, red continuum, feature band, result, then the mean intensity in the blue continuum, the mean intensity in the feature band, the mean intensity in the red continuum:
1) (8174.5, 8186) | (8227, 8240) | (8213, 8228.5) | -0.2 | 26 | 28.2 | 28.5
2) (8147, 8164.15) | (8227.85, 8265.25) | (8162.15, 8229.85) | 4.2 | 30.4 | 27.7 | 28.3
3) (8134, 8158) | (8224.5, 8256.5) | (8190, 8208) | 0.9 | 30.3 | 27.6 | 28.2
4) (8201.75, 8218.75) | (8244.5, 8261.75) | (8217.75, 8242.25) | 0.5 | 28.8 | 28.2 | 28.7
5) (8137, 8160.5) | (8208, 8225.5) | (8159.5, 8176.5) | 0.4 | 30.3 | 28.9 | 28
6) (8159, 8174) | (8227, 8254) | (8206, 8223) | 0.2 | 29.3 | 28.1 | 28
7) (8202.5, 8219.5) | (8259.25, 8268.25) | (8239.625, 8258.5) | 0.7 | 28.7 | 28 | 29.3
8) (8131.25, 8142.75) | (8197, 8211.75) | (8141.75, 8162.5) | -0.3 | 30.1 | 30.4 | 29.3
